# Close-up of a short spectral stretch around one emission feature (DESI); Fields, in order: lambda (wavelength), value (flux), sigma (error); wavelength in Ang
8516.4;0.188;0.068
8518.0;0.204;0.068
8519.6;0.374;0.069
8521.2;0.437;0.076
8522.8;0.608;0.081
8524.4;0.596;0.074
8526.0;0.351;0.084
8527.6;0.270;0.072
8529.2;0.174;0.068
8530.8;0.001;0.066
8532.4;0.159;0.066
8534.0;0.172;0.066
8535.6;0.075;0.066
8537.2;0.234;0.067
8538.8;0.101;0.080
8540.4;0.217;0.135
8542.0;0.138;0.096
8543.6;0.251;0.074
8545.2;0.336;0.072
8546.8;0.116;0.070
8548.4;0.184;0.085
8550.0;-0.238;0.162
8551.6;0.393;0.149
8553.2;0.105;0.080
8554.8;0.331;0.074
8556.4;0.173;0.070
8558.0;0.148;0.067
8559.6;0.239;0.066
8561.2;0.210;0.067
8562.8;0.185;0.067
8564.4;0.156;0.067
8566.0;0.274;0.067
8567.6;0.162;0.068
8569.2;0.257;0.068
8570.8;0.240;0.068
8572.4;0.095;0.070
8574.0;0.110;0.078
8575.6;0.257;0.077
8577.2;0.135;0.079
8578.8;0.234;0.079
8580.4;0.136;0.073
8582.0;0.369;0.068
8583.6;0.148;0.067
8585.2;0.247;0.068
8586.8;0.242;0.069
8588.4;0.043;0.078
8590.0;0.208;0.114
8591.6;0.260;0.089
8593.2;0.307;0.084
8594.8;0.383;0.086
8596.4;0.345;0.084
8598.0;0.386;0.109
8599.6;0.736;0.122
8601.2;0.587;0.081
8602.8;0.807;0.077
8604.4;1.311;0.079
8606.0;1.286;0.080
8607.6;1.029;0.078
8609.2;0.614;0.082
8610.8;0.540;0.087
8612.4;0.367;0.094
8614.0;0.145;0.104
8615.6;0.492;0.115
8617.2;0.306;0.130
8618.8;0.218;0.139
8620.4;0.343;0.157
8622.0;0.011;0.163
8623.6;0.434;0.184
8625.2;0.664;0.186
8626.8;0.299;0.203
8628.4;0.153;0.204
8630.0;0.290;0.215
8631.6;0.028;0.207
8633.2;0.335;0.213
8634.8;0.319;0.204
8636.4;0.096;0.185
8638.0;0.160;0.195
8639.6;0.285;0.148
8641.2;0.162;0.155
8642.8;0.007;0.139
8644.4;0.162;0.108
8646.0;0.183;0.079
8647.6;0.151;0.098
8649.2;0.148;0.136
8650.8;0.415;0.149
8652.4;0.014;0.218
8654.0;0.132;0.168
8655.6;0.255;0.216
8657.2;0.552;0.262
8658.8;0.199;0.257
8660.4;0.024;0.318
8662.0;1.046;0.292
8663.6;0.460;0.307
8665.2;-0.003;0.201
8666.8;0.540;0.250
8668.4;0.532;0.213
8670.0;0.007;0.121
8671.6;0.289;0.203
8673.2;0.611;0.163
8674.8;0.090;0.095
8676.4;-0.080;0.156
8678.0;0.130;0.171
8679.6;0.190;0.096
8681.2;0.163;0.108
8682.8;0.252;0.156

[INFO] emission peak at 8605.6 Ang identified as [O III]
